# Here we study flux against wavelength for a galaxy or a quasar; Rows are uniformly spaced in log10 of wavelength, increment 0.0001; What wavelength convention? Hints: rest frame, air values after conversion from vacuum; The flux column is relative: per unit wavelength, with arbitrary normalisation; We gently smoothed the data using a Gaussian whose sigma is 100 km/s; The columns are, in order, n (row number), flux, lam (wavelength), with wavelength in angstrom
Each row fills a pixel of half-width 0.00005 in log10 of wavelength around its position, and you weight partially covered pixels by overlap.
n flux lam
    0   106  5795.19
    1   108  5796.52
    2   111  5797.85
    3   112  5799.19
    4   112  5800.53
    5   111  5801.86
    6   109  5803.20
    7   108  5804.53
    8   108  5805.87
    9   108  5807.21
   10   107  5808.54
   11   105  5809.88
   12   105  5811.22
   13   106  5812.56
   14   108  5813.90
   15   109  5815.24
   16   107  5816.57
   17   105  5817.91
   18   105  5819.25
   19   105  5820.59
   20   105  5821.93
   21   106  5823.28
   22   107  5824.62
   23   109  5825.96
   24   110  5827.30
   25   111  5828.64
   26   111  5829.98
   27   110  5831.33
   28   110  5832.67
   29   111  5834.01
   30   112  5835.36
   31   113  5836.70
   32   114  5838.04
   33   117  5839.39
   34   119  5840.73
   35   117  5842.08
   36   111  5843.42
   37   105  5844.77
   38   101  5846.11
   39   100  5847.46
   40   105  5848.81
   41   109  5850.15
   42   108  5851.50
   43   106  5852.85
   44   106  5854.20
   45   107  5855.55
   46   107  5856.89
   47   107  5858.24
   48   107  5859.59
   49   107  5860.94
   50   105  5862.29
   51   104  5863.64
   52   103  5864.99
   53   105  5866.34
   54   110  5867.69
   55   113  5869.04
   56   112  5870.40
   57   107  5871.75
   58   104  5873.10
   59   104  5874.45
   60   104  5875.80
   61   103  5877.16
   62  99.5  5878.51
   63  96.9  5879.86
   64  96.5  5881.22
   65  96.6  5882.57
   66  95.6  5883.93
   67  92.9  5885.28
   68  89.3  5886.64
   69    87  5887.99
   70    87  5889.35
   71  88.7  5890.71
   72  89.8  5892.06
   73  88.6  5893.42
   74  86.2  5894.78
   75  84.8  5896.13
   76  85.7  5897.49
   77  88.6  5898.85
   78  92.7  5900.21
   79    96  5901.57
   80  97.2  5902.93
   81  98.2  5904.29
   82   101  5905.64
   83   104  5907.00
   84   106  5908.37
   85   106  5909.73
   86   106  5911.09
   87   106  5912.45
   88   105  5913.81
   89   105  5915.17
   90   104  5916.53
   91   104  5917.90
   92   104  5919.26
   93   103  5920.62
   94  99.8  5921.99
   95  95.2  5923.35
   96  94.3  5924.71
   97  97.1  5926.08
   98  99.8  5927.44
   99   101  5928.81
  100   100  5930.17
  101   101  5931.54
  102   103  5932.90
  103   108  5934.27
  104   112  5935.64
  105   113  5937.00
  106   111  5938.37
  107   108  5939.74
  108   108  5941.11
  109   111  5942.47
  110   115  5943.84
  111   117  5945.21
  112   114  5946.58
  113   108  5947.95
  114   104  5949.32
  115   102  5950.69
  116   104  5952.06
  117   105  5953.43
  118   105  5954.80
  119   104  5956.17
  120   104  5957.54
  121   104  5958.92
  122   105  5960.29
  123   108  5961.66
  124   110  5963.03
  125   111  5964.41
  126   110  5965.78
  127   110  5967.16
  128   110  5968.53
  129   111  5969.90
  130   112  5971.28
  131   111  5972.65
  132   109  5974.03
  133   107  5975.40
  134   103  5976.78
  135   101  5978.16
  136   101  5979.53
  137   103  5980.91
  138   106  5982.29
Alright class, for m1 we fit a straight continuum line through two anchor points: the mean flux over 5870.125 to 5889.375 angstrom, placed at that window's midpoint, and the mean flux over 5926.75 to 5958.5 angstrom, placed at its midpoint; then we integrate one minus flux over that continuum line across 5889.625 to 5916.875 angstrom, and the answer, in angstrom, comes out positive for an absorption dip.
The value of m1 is 1.32 angstrom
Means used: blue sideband 98.5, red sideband 107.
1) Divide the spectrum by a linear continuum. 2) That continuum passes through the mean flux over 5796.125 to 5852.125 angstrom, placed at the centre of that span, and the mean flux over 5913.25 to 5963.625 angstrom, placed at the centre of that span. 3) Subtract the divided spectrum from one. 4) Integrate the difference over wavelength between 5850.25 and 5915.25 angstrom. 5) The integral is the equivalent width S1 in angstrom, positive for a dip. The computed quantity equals 4.2 angstrom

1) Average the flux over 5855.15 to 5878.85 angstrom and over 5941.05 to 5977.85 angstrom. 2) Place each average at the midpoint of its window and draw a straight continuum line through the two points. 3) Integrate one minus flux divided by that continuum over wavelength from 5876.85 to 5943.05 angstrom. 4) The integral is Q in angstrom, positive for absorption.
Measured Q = 4.9 angstrom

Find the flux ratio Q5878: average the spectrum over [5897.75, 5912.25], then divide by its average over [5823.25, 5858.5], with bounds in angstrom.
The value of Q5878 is 0.91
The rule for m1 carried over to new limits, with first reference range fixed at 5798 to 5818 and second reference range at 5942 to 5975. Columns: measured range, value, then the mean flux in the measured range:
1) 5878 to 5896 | 2.78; 91.6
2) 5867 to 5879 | 0.21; 106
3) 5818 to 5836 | -0.05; 108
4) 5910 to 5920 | 0.32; 105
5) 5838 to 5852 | -0.16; 109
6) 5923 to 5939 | 0.79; 103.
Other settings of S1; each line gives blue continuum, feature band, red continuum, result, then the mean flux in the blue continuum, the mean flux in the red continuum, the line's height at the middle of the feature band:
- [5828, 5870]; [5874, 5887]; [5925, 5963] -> 1.2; 109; 106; 108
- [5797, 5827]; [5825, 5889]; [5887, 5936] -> -1.5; 108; 98.1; 103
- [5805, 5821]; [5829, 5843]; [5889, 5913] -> -1.3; 107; 95.2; 104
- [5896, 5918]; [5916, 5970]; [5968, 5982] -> -1.3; 99.6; 107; 103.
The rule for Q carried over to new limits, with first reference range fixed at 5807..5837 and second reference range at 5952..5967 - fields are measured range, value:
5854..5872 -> 0.06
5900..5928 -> 1.50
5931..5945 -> -0.34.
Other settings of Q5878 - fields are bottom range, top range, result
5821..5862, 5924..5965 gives 0.98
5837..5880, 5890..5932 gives 0.91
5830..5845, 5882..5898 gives 0.79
